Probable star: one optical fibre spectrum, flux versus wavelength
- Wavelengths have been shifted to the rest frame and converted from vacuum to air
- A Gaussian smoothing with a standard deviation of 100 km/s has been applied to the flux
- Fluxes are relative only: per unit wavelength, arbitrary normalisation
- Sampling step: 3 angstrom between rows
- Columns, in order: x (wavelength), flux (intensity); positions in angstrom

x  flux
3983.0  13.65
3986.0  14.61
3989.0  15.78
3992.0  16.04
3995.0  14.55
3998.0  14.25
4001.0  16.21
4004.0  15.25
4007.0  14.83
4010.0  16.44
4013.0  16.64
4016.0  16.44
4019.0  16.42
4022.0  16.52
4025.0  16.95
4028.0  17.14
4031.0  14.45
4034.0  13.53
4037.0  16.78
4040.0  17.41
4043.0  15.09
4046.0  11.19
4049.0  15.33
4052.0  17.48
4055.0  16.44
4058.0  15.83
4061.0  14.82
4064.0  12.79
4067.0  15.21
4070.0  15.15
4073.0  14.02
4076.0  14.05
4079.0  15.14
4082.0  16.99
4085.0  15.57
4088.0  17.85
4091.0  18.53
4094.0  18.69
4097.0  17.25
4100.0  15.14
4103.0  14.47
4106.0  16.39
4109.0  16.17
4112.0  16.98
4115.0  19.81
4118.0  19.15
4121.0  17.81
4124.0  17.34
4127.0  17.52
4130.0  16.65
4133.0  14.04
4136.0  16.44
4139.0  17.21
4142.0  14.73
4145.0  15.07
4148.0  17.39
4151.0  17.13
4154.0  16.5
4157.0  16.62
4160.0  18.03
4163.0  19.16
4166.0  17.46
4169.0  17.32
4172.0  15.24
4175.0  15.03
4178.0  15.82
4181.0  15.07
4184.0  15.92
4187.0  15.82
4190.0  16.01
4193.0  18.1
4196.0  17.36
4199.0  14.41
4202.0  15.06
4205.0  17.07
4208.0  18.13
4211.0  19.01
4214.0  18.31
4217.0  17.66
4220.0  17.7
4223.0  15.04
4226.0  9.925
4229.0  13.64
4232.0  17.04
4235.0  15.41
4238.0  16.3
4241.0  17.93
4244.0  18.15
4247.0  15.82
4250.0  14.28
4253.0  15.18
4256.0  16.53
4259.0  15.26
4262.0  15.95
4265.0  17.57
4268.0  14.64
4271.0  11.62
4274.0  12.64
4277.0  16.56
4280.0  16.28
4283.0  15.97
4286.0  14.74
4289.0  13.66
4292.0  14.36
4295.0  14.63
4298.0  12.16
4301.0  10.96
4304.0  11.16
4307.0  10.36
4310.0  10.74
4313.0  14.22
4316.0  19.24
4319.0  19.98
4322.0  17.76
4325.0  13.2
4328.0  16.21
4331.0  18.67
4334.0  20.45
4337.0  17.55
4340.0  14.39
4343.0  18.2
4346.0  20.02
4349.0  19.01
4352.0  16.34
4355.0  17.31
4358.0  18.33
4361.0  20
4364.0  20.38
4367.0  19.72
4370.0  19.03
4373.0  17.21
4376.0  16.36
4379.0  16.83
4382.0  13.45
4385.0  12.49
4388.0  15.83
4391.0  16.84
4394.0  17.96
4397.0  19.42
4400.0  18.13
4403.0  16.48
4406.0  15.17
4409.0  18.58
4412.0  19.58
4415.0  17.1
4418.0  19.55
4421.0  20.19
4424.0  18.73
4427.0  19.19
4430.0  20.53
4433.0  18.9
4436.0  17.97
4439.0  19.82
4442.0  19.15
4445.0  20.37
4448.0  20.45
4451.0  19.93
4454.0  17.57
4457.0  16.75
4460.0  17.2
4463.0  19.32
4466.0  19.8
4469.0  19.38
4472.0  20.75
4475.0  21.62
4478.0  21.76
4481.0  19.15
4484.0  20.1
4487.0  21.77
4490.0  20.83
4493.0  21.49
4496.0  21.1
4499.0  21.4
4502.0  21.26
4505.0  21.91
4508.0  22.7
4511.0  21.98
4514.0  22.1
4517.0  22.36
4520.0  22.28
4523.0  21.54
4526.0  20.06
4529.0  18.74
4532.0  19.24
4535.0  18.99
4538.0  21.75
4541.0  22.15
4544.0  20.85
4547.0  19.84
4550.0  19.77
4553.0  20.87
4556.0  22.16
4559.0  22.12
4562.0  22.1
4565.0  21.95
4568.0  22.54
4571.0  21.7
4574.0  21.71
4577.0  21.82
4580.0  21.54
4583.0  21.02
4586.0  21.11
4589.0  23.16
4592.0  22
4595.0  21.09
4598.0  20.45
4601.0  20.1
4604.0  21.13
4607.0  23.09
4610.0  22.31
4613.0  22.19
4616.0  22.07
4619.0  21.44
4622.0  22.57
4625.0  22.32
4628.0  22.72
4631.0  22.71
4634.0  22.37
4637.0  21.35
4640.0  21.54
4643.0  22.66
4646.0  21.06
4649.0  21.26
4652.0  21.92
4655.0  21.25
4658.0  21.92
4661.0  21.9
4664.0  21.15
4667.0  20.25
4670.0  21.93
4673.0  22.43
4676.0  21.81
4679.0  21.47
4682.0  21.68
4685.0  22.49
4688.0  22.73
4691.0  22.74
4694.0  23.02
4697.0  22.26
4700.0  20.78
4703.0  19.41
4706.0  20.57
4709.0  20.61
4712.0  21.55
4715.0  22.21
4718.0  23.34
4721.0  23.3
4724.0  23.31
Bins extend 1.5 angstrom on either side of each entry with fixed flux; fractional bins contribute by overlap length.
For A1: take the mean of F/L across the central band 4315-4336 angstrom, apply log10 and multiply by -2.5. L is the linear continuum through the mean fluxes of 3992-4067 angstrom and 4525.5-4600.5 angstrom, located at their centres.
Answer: 0.05 mag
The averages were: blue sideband 15.5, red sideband 21.1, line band 17.9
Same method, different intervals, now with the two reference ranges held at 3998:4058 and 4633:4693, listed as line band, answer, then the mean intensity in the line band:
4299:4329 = 0.28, 14.3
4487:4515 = -0.07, 21.6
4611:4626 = -0.04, 22.1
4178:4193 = 0.09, 16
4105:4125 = -0.07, 17.7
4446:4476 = 0.04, 19.3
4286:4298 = 0.29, 14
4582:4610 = -0.02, 21.5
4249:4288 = 0.19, 15.2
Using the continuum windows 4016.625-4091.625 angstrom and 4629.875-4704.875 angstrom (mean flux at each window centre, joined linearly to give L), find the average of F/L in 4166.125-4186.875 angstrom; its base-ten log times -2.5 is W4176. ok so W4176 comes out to 0.065 mag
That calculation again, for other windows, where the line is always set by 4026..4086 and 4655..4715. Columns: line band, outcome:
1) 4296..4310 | 0.50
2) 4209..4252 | 0.05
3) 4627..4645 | -0.05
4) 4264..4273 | 0.21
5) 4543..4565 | -0.05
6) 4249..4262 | 0.12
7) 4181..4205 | 0.04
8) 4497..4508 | -0.10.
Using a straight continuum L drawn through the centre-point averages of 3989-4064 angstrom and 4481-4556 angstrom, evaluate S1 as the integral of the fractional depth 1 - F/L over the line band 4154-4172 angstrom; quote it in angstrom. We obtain -0.31 angstrom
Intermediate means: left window 15.6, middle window 17.4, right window 21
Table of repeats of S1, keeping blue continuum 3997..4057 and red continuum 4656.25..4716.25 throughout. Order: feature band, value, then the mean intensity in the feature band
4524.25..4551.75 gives 0.2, 20.2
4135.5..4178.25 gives 0.7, 16.6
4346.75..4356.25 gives 0.5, 17.8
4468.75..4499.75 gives -1.7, 20.9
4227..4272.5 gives 5.4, 15.6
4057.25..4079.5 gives 2.2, 14.6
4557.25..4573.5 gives -1.2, 22.1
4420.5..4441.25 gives 0.1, 19.3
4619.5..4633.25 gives -0.9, 22.5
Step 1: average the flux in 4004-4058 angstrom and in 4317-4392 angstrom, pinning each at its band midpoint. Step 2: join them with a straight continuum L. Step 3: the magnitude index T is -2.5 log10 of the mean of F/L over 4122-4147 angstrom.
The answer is 0.01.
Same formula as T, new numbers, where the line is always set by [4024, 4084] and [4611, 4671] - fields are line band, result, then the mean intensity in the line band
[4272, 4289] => 0.19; 15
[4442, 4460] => 0.05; 18.9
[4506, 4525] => -0.09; 22.1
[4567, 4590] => -0.03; 21.8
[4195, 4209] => 0.04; 16.3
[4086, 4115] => -0.08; 17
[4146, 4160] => -0.04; 17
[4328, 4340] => 0.02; 18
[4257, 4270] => 0.12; 15.7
